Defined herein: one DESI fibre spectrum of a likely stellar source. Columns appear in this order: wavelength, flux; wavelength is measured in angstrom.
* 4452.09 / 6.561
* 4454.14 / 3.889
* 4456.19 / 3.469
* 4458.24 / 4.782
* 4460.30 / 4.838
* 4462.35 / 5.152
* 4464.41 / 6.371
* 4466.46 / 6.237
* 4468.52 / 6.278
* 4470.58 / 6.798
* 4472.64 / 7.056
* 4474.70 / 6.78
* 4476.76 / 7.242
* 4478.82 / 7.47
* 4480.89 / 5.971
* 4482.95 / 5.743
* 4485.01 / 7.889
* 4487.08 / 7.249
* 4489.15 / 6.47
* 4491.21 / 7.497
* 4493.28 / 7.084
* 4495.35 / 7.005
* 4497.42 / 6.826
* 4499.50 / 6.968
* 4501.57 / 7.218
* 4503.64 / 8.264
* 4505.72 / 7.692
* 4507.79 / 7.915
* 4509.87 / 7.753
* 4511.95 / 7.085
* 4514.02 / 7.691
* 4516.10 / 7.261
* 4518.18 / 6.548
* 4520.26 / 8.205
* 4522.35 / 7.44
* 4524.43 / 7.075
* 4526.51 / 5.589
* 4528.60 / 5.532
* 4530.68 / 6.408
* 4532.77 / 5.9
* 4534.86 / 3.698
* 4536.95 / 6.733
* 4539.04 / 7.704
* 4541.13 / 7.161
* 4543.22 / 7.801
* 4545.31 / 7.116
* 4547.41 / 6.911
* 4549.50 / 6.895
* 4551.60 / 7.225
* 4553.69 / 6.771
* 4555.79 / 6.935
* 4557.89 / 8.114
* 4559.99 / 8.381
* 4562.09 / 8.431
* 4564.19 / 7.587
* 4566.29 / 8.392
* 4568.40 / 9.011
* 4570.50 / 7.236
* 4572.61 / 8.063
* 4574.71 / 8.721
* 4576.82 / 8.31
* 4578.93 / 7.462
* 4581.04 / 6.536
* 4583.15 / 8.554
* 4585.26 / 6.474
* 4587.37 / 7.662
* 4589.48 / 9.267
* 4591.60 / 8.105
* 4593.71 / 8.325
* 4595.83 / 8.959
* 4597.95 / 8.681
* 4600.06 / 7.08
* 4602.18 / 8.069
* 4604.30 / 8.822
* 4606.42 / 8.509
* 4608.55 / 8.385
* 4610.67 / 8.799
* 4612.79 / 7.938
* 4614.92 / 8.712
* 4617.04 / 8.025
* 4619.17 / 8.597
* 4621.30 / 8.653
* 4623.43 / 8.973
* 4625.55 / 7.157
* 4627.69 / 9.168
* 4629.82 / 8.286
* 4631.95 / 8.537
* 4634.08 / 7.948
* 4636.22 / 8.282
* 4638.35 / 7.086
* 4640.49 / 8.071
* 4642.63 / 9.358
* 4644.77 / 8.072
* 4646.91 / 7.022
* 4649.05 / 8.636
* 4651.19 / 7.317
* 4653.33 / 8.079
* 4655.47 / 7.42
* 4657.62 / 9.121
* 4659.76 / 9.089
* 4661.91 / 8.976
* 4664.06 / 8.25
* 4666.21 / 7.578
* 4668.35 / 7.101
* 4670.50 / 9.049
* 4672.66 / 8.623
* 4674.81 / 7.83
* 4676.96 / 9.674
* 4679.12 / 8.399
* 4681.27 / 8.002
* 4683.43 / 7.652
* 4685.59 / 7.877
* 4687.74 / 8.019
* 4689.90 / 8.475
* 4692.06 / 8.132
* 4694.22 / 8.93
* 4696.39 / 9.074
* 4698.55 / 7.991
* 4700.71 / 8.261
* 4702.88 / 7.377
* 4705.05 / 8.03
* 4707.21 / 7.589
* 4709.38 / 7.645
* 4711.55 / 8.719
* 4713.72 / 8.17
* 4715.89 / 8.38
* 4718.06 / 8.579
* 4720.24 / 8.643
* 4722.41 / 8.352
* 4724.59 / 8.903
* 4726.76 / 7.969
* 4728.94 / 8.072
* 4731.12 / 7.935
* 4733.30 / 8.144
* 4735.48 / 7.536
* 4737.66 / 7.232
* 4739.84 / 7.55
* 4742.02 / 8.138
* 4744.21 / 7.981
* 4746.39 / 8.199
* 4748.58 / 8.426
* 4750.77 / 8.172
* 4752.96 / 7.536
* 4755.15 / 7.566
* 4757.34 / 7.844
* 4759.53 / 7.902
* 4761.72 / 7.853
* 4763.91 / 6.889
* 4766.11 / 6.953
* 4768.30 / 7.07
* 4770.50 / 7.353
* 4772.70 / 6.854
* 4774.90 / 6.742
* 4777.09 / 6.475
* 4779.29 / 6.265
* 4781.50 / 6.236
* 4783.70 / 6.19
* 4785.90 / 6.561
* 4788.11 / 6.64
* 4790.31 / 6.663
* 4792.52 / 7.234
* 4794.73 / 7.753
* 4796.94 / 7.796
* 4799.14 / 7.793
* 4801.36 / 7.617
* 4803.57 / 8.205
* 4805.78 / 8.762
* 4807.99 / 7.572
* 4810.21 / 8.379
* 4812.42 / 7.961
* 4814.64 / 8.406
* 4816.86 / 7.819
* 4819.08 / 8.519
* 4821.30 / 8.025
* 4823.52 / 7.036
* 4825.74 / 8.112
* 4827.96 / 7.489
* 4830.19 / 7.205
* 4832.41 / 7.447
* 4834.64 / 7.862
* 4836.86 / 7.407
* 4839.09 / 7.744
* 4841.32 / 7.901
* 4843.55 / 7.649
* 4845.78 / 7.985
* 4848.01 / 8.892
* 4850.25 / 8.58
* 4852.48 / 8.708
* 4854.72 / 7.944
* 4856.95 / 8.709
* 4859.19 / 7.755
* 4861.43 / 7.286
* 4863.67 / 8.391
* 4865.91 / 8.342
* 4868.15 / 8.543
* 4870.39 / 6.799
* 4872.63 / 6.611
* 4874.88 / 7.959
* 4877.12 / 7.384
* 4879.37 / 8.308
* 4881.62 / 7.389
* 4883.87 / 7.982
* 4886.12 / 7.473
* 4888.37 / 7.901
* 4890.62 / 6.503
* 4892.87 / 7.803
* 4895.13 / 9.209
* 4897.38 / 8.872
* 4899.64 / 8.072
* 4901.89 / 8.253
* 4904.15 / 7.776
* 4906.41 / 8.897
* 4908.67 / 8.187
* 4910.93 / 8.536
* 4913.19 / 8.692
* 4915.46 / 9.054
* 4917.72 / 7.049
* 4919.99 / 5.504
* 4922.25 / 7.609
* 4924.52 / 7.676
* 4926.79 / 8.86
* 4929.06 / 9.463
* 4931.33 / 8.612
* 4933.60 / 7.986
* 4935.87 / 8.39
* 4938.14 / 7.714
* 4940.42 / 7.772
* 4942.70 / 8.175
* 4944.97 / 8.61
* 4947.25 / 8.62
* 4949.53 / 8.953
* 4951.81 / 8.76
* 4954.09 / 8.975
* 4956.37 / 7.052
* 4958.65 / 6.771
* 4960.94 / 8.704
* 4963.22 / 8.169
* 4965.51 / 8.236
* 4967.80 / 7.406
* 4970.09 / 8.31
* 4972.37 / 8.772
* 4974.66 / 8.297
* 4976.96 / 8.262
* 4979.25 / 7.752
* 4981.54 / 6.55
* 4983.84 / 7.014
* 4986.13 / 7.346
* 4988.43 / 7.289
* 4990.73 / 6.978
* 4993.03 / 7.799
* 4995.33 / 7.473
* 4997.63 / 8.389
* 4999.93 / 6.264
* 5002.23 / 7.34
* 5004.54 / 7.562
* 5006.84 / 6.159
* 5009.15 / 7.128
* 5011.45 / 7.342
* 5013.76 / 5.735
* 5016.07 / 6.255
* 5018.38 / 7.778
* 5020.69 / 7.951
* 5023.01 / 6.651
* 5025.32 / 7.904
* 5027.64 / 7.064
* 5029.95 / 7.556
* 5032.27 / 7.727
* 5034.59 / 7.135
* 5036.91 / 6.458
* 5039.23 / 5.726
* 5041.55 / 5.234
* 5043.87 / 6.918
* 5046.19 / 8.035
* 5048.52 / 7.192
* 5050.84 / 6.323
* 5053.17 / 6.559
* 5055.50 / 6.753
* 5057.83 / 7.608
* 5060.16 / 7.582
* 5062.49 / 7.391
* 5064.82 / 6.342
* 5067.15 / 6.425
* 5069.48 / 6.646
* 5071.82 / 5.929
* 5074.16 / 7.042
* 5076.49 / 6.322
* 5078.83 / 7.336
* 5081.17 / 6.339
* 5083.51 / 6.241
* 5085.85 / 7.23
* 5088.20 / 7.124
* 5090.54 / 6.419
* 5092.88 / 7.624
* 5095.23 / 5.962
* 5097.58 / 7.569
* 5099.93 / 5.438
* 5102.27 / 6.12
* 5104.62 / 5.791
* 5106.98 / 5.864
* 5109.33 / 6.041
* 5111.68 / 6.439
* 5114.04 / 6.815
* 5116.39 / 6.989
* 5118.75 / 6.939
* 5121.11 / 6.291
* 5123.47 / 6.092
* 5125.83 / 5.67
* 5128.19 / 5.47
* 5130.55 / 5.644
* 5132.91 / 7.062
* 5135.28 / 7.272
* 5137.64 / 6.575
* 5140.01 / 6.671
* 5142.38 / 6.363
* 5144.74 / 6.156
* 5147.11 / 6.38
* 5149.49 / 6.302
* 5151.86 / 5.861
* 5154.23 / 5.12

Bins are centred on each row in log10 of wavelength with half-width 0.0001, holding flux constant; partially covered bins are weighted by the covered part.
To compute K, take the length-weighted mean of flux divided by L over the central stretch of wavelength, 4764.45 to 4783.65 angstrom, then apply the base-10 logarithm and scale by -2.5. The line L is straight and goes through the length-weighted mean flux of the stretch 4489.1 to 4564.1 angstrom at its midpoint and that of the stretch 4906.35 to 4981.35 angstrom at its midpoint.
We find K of 0.15 mag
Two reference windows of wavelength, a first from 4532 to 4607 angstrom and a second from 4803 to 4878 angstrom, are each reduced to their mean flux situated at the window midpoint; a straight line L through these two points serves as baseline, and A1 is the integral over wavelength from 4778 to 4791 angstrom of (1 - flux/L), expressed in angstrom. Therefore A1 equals 2.4 angstrom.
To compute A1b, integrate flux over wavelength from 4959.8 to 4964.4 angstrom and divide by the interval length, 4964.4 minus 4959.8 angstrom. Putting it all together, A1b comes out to 8.44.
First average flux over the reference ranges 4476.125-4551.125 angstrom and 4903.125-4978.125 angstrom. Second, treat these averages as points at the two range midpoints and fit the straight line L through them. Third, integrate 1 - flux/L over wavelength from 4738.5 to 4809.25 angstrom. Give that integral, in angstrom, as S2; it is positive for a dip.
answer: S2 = 2.80 angstrom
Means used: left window 6.97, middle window 7.4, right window 8.18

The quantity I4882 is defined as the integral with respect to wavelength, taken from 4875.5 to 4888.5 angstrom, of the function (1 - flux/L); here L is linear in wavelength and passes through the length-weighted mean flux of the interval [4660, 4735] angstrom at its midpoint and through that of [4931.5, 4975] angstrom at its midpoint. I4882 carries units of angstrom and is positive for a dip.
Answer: 0.8 angstrom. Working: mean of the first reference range 8.25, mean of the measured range 7.73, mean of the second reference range 8.2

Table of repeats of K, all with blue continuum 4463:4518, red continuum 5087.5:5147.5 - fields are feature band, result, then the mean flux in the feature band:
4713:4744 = -0.19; 8.11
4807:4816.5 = -0.20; 8.06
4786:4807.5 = -0.12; 7.56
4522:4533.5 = 0.12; 6.27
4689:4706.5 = -0.21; 8.27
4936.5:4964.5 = -0.24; 8.19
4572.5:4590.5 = -0.14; 7.89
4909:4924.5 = -0.17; 7.76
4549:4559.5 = -0.04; 7.27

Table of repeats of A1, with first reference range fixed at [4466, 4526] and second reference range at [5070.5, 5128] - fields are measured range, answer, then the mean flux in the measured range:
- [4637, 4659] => -3.41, 8.04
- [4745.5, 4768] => -2.85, 7.71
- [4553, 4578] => -3.42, 8.01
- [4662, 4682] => -4.00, 8.32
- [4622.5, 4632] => -1.94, 8.41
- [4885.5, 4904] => -3.66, 8.02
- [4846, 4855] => -2.39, 8.53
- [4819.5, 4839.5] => -2.54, 7.62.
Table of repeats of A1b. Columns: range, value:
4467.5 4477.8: 6.83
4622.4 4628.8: 8.43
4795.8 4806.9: 8.04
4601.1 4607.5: 8.45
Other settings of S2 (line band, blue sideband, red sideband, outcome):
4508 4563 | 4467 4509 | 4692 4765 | 1.8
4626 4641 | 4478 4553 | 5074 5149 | -2.8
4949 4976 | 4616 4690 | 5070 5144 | -4.4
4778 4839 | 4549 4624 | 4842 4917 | 4.2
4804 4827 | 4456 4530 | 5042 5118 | -4.6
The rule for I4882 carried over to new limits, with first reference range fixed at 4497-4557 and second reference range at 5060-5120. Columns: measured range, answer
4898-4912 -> -3.30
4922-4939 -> -4.13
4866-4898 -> -4.89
